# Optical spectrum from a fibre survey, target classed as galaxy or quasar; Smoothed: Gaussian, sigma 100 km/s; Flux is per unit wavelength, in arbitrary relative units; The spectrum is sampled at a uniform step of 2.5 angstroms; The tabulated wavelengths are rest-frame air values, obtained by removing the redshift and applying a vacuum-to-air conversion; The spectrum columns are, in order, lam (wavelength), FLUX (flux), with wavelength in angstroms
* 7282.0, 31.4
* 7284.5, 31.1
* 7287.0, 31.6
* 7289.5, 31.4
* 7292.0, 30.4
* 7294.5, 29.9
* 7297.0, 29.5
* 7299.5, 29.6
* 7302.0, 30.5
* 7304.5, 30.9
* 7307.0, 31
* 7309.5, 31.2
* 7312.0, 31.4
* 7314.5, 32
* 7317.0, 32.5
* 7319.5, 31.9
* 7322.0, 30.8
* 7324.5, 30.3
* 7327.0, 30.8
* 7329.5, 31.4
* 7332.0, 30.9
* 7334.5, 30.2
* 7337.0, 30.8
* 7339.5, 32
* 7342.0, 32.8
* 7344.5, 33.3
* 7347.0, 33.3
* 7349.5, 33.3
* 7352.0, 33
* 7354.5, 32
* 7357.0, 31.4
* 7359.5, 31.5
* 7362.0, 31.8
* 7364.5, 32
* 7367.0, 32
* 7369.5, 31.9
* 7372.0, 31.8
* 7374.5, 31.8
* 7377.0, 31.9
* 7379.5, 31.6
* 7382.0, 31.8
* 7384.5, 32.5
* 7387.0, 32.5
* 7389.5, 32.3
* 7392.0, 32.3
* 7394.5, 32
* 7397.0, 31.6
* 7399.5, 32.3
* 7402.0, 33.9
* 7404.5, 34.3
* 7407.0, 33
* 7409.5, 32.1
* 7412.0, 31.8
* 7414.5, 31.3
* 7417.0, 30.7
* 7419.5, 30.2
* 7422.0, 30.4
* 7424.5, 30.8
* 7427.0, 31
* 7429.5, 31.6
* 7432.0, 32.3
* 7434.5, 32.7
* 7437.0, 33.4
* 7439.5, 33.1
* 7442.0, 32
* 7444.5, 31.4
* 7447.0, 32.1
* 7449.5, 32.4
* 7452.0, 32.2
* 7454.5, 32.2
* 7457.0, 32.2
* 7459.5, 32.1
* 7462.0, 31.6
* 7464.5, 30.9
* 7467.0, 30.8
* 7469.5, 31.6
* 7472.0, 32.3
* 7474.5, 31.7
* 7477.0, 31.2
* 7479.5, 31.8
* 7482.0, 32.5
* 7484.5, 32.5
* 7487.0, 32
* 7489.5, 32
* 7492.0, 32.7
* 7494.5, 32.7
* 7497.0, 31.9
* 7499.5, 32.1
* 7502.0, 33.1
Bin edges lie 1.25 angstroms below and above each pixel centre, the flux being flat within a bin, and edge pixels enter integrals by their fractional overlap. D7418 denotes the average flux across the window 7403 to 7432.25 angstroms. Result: 31.6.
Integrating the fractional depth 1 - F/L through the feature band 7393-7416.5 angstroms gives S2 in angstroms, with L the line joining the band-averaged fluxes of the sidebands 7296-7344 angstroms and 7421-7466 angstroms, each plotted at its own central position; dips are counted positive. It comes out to -0.56 angstroms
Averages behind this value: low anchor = 31.1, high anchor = 31.9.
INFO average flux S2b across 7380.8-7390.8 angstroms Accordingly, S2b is 32.3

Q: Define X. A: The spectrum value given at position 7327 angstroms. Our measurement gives 30.8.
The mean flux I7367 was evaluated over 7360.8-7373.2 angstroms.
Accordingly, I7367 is 31.9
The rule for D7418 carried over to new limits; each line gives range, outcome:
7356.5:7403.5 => 32.1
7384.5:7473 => 32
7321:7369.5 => 31.8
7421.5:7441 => 32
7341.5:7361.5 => 32.5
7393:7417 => 32.4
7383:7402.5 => 32.4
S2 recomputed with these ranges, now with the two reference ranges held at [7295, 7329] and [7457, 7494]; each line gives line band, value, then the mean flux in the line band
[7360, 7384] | -0.4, 31.9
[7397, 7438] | -0.6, 32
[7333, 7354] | -0.8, 32.3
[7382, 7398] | -0.4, 32.2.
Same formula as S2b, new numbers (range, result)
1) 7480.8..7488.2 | 32.3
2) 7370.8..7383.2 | 31.8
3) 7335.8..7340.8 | 31.4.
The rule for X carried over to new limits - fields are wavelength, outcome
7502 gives 33.1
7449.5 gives 32.4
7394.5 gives 32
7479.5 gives 31.8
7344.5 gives 33.3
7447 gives 32.1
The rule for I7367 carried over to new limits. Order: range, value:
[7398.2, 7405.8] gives 33.5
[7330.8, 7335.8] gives 30.5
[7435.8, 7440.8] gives 33.2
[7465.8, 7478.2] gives 31.5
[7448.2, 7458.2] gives 32.2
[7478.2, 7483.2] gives 32.1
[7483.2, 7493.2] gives 32.3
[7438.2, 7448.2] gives 32.2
